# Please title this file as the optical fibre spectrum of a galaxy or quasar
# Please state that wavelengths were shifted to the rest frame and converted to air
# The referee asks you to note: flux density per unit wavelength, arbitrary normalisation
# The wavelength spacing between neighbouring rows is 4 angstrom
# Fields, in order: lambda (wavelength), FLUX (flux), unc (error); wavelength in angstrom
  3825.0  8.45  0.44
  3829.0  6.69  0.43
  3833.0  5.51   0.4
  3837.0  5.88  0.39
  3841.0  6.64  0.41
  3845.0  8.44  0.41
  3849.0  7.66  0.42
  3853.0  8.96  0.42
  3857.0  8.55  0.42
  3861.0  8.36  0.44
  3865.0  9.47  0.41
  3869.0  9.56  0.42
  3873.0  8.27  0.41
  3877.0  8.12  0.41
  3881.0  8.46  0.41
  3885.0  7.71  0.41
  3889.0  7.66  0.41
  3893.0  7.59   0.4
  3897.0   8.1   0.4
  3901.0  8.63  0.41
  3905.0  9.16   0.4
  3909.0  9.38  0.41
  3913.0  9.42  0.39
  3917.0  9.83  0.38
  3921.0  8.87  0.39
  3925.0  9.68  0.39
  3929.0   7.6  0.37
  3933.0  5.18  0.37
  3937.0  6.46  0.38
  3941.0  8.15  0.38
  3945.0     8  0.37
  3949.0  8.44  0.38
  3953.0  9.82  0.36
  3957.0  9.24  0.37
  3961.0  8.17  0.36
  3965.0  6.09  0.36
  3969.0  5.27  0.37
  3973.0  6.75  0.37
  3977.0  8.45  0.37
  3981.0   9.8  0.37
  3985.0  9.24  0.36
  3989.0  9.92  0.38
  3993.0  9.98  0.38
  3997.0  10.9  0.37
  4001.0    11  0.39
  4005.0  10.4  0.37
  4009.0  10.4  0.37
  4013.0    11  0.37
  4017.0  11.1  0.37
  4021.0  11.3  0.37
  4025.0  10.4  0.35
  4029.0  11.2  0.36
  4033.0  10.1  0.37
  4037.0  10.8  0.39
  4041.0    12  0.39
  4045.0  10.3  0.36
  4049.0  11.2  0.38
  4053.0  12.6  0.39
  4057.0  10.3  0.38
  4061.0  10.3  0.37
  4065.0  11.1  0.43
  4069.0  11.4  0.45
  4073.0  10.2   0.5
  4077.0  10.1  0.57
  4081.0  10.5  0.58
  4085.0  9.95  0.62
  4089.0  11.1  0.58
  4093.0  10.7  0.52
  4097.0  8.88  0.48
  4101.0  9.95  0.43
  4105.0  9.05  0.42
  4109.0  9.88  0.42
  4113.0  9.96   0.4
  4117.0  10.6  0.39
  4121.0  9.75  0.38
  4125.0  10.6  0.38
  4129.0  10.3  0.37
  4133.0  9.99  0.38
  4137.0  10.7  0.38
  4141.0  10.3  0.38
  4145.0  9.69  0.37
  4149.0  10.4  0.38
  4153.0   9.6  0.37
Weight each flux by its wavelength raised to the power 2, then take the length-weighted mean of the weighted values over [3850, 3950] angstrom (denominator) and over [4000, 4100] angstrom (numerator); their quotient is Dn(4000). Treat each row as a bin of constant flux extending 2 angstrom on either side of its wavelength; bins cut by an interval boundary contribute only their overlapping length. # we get 1.4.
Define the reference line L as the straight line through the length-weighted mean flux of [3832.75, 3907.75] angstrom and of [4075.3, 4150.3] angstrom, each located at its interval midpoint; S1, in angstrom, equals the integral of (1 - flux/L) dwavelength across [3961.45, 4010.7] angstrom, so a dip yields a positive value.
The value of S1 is 0.6 angstrom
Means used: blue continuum 8.11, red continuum 10.1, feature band 8.98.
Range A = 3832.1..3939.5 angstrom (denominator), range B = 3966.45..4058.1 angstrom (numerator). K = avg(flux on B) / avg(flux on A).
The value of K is 1.25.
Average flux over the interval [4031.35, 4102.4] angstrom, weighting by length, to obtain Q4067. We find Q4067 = 10.6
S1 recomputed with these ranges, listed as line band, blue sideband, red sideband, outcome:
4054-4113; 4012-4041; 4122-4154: 1.57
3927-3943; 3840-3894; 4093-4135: 3.47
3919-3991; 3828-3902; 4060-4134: 6.14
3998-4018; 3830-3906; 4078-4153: -3.42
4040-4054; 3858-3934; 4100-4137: -2.72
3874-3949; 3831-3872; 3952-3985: -2.71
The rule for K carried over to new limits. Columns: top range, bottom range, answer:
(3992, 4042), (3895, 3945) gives 1.29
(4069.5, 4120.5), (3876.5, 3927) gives 1.16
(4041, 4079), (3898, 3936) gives 1.27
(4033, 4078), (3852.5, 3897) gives 1.30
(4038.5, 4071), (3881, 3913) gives 1.33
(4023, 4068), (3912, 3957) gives 1.31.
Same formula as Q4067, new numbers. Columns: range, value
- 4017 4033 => 10.9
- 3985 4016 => 10.5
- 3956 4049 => 9.77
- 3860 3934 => 8.52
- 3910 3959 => 8.41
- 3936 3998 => 8.41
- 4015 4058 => 11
